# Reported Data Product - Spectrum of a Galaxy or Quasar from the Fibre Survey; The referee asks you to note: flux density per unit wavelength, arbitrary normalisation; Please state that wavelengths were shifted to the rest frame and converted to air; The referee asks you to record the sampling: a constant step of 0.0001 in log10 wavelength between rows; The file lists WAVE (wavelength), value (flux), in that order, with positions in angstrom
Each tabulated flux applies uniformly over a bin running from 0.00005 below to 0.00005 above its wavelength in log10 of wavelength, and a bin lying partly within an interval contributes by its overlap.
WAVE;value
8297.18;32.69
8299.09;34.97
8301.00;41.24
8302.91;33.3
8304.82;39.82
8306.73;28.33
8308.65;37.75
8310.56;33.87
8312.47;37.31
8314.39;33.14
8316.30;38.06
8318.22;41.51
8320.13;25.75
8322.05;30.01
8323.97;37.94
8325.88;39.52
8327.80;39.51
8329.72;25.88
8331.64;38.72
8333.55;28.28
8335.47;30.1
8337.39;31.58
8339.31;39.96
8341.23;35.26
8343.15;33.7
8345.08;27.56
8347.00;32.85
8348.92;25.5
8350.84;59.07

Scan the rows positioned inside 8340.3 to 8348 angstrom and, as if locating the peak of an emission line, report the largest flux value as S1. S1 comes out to 35.26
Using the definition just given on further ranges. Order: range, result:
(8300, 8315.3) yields 41.24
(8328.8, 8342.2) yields 39.96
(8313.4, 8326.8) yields 41.51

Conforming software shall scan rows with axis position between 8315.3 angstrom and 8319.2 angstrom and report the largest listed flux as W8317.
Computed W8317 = 41.51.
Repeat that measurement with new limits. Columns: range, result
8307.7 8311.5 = 37.75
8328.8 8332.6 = 38.72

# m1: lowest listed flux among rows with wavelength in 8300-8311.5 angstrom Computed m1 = 28.33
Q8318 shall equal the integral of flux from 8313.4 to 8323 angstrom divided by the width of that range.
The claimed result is 33.7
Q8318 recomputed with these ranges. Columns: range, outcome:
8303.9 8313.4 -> 35.4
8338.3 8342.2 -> 37.5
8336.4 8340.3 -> 35.7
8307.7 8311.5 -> 35.8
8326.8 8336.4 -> 32.5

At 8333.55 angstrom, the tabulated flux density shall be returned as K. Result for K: 28.28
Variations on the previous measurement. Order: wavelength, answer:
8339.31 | 39.96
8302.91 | 33.3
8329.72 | 25.88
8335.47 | 30.1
